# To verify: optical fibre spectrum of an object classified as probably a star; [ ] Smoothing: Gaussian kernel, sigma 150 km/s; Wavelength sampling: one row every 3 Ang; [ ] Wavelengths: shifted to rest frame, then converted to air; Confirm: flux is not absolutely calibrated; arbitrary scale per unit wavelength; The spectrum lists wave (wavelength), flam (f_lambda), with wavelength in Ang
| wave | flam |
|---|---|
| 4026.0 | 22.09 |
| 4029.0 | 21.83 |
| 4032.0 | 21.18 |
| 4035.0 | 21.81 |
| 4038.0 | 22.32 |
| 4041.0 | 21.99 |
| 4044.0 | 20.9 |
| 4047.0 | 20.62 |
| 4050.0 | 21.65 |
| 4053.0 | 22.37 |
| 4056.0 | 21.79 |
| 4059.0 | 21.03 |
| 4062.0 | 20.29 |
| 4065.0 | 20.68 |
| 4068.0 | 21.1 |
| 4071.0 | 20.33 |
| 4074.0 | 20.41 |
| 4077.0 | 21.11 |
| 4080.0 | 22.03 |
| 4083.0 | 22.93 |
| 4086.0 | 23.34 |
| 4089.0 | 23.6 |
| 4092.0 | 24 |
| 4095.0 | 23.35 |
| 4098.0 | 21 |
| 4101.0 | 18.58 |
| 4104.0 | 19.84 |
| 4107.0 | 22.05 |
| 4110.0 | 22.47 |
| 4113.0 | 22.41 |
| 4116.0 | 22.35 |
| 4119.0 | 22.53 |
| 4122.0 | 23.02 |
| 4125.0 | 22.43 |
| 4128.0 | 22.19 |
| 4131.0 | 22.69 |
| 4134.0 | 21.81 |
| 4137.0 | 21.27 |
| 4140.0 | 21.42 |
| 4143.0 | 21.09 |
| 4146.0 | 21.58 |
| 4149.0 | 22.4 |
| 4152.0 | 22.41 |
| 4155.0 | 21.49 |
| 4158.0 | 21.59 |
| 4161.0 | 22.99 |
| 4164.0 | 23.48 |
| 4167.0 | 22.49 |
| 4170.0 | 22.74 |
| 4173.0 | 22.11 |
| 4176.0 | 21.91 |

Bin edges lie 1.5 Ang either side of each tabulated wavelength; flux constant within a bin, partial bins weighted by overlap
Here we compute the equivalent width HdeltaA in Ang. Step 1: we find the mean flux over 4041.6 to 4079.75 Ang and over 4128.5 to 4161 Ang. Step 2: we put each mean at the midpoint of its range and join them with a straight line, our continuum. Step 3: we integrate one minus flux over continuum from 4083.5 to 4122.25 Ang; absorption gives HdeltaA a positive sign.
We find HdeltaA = -1.3 Ang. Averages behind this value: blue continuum 21.1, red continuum 21.8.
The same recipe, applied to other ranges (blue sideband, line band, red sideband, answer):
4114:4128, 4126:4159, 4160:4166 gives 1.51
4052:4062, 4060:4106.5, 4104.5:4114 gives 0.54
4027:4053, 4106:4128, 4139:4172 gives -0.48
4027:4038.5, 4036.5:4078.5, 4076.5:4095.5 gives 2.12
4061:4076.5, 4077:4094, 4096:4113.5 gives -1.79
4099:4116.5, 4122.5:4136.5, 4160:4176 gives -0.34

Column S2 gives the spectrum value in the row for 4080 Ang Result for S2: 22.03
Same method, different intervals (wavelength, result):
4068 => 21.1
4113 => 22.41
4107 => 22.05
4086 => 23.34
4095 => 23.35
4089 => 23.6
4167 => 22.49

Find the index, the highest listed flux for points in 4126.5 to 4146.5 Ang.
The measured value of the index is 22.69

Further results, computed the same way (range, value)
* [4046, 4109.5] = 24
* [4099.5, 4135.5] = 23.02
